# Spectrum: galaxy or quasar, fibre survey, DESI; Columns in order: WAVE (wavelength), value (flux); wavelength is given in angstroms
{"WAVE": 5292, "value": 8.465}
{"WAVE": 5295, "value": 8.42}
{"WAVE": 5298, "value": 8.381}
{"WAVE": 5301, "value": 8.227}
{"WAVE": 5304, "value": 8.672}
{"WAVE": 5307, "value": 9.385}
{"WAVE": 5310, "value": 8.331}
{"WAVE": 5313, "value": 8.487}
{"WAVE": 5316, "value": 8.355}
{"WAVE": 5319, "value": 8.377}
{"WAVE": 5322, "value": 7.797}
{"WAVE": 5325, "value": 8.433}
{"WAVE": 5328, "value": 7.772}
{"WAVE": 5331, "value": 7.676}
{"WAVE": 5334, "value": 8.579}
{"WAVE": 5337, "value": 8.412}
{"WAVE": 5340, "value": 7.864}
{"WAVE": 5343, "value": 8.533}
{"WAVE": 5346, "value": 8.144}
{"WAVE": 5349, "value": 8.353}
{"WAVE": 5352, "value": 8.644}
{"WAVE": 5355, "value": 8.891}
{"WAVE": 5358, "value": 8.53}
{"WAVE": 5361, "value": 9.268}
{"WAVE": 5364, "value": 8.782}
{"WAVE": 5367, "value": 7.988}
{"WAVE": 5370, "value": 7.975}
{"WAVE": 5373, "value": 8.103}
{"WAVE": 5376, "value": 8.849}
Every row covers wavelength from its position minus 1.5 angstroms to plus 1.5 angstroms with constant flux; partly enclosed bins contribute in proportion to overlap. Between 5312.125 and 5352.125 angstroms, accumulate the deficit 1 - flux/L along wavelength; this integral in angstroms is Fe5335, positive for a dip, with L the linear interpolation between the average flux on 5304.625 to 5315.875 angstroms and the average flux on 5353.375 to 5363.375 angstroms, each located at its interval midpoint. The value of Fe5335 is 2.5 angstroms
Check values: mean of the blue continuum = 8.68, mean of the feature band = 8.23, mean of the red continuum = 8.88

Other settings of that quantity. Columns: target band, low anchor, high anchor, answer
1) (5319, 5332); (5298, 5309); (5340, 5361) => 0.95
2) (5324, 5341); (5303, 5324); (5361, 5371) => 0.67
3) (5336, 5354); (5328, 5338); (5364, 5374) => -0.44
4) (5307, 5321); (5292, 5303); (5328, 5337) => -0.37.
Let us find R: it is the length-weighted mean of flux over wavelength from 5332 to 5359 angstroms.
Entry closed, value 8.42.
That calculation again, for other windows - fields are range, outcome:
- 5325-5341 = 8.1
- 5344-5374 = 8.47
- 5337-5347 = 8.22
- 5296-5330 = 8.37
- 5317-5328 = 8.15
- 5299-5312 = 8.64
